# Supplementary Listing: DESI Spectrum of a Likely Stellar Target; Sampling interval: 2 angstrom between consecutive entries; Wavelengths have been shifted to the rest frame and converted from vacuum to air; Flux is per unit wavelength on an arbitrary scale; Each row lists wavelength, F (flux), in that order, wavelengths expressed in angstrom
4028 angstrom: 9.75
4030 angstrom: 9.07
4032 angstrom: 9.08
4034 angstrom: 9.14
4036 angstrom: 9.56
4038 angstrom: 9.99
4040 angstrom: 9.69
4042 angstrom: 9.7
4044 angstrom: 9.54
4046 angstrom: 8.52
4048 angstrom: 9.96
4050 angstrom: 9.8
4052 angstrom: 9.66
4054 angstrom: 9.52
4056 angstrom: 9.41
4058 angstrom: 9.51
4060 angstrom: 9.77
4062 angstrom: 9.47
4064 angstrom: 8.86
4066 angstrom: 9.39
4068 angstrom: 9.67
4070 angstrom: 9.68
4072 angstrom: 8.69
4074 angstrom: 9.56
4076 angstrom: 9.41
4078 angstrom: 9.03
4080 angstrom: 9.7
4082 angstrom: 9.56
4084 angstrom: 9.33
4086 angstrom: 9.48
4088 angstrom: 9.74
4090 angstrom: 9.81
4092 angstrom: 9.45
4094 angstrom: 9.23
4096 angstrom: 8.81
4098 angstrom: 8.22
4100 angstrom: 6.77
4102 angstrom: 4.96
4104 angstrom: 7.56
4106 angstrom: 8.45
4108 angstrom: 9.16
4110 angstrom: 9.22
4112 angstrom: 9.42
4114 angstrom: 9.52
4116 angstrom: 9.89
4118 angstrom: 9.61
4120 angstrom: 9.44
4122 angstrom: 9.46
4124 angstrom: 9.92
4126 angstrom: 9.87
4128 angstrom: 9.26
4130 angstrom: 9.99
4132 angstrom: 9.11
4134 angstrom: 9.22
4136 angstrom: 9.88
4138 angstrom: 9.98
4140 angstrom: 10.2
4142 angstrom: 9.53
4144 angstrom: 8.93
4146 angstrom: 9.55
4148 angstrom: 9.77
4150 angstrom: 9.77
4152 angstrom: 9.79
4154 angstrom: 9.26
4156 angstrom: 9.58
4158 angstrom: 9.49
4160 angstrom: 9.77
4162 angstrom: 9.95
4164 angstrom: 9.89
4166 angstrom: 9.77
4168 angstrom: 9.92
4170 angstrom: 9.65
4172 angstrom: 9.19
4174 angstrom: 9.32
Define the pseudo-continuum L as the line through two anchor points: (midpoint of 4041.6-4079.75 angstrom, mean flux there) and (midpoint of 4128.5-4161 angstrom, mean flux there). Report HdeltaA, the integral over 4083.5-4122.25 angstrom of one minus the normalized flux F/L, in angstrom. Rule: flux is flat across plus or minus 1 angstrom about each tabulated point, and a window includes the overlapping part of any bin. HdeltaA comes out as 2.7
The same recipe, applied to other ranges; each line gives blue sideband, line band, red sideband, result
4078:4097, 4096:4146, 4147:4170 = 2.63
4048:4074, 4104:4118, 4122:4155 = 0.57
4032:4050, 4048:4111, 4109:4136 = 2.97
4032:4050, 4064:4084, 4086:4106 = -1.29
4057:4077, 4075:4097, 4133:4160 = 0.09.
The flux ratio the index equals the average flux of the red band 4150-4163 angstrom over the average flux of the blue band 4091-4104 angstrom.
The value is 1.2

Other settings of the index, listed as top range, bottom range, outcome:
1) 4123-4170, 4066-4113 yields 1.08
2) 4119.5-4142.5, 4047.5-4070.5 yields 1.01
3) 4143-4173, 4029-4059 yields 1.01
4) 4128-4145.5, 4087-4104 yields 1.15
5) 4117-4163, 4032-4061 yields 1.01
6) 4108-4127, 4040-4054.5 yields 1.00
